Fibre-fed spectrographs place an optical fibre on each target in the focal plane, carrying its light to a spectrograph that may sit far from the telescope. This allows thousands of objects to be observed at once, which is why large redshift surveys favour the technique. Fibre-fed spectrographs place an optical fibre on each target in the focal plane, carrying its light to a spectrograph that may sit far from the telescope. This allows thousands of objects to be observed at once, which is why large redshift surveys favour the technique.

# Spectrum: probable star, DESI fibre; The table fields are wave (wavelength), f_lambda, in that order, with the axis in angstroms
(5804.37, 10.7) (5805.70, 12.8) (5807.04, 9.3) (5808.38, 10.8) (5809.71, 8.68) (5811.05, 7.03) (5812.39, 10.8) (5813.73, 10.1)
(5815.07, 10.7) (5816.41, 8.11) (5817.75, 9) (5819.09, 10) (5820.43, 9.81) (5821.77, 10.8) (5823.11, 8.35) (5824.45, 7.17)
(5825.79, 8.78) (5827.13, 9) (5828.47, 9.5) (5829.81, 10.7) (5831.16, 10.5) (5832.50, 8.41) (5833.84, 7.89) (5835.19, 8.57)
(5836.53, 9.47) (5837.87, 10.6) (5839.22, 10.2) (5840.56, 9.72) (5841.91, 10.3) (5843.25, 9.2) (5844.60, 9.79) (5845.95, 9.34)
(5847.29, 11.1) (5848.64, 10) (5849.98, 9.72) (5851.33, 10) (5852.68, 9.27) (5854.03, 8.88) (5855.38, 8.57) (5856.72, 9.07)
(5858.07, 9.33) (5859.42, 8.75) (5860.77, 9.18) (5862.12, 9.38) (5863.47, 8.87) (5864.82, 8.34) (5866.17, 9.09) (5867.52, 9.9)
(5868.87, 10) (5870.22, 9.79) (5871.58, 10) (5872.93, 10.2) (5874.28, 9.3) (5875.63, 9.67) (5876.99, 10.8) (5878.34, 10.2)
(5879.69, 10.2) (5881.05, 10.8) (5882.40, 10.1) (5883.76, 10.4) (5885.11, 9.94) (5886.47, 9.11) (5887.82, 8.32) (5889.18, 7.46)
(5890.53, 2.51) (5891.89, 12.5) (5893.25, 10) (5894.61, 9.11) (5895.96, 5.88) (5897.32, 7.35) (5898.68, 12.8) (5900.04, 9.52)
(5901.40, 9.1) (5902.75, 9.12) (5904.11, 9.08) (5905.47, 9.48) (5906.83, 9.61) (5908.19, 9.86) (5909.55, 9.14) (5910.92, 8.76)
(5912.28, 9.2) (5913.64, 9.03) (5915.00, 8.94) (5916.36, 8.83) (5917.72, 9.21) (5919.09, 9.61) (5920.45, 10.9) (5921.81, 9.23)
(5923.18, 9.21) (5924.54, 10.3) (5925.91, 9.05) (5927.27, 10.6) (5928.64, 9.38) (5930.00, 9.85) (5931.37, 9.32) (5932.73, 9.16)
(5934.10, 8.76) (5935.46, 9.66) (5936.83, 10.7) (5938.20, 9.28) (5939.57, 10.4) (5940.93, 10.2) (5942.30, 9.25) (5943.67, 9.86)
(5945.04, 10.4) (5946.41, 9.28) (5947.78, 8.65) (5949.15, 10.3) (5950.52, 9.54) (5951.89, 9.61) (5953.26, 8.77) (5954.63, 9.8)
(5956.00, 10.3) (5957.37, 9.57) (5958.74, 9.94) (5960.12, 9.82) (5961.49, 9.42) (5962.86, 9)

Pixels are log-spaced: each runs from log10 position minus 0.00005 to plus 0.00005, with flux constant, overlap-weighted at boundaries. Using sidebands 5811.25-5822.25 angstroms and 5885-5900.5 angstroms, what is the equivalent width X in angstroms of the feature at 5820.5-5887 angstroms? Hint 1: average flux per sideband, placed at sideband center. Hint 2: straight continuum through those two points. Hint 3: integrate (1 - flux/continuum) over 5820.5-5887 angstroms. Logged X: -2.5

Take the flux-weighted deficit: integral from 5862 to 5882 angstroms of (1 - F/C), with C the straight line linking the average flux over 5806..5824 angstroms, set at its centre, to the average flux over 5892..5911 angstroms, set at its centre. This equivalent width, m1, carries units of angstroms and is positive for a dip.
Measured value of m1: -0.8 angstroms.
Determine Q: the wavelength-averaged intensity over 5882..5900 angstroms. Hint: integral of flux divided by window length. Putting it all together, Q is 8.88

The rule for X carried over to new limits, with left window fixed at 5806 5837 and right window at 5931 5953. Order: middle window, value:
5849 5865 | 0.4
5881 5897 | 1.3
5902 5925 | 0.5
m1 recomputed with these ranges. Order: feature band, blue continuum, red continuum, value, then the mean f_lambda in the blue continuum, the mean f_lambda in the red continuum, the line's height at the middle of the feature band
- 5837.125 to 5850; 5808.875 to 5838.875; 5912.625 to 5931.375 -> -0.92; 9.29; 9.53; 9.34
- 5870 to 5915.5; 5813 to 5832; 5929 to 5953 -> 1.14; 9.46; 9.64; 9.57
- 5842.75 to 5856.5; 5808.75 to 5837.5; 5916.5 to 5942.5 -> -0.33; 9.24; 9.68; 9.35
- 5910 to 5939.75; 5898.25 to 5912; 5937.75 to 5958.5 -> 0.40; 9.57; 9.69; 9.63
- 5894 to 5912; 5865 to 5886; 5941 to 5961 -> 1.31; 9.98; 9.66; 9.86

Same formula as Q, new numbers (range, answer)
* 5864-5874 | 9.59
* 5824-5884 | 9.56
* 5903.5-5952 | 9.54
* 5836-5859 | 9.67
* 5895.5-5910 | 9.23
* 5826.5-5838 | 9.35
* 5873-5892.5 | 9.39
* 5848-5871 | 9.3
